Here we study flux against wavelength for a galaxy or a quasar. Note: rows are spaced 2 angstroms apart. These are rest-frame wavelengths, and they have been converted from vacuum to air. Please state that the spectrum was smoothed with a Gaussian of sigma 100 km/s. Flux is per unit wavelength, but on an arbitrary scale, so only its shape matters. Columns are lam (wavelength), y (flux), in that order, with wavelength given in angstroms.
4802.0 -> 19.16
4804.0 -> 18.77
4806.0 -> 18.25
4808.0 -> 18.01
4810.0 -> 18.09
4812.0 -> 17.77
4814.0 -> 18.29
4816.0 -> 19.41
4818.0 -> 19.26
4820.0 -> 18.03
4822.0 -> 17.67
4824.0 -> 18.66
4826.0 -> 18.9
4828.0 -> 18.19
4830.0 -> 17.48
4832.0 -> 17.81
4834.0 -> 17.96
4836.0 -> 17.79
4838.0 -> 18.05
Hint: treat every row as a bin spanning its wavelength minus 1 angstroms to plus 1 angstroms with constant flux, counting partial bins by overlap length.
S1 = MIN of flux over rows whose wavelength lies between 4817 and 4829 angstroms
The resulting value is 17.67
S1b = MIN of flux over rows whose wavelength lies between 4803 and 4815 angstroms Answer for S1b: 17.77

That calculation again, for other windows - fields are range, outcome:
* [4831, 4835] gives 17.81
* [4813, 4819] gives 18.29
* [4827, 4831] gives 17.48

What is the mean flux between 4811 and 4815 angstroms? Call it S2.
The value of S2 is 18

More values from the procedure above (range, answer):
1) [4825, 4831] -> 18.2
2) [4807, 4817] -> 18.3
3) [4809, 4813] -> 17.9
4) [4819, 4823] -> 17.9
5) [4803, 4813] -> 18.2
